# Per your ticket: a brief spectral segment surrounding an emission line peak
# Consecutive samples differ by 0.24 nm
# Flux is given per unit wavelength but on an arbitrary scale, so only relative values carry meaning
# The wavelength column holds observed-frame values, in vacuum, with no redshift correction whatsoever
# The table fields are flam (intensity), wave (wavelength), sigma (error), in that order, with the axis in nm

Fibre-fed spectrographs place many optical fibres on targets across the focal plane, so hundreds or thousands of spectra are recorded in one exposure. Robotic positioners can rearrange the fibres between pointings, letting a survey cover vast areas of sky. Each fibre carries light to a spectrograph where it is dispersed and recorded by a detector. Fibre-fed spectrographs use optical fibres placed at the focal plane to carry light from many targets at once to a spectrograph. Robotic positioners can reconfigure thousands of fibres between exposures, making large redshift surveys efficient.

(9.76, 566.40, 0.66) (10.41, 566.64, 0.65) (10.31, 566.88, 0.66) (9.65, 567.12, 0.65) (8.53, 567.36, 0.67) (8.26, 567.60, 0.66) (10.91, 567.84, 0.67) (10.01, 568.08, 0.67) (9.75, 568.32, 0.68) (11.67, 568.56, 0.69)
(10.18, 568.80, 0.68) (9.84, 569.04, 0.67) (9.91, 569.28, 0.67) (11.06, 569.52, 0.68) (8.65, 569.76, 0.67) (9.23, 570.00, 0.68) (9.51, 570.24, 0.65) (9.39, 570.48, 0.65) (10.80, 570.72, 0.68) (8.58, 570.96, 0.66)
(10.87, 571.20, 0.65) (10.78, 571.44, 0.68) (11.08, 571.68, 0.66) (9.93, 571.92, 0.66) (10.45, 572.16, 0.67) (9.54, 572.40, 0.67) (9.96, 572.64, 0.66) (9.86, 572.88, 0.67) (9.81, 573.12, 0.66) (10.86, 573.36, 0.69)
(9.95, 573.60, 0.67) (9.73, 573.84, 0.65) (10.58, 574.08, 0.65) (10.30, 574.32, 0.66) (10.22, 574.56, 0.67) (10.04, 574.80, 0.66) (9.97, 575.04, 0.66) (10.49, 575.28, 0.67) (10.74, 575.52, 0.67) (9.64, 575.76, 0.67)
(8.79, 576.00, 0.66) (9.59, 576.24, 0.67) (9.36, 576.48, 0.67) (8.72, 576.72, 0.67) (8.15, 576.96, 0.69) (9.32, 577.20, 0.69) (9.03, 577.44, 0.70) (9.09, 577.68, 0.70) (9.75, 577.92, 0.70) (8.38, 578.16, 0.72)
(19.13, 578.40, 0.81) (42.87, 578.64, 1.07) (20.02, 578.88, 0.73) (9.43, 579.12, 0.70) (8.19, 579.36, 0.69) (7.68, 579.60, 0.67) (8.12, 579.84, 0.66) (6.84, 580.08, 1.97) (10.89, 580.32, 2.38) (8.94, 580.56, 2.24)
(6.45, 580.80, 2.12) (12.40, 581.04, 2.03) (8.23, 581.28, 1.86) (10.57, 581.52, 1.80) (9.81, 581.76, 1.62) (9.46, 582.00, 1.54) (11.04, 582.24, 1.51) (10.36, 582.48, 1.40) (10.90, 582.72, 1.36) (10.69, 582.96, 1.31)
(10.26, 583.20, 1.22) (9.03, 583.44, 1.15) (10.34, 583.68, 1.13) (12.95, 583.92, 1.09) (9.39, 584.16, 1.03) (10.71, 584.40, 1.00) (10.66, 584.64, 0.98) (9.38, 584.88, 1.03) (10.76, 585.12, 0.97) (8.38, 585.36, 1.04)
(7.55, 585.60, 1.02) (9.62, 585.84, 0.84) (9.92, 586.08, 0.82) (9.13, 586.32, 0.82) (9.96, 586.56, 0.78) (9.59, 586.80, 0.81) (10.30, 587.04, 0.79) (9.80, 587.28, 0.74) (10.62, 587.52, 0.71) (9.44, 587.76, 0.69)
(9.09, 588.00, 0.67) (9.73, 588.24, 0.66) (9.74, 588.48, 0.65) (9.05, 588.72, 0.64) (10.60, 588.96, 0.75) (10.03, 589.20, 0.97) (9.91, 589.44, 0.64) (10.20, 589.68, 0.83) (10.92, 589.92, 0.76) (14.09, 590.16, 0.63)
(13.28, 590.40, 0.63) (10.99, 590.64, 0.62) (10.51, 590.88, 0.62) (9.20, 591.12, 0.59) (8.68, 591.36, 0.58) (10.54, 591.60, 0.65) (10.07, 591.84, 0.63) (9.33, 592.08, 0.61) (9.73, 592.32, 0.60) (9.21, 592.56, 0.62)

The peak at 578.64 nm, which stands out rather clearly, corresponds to H-beta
